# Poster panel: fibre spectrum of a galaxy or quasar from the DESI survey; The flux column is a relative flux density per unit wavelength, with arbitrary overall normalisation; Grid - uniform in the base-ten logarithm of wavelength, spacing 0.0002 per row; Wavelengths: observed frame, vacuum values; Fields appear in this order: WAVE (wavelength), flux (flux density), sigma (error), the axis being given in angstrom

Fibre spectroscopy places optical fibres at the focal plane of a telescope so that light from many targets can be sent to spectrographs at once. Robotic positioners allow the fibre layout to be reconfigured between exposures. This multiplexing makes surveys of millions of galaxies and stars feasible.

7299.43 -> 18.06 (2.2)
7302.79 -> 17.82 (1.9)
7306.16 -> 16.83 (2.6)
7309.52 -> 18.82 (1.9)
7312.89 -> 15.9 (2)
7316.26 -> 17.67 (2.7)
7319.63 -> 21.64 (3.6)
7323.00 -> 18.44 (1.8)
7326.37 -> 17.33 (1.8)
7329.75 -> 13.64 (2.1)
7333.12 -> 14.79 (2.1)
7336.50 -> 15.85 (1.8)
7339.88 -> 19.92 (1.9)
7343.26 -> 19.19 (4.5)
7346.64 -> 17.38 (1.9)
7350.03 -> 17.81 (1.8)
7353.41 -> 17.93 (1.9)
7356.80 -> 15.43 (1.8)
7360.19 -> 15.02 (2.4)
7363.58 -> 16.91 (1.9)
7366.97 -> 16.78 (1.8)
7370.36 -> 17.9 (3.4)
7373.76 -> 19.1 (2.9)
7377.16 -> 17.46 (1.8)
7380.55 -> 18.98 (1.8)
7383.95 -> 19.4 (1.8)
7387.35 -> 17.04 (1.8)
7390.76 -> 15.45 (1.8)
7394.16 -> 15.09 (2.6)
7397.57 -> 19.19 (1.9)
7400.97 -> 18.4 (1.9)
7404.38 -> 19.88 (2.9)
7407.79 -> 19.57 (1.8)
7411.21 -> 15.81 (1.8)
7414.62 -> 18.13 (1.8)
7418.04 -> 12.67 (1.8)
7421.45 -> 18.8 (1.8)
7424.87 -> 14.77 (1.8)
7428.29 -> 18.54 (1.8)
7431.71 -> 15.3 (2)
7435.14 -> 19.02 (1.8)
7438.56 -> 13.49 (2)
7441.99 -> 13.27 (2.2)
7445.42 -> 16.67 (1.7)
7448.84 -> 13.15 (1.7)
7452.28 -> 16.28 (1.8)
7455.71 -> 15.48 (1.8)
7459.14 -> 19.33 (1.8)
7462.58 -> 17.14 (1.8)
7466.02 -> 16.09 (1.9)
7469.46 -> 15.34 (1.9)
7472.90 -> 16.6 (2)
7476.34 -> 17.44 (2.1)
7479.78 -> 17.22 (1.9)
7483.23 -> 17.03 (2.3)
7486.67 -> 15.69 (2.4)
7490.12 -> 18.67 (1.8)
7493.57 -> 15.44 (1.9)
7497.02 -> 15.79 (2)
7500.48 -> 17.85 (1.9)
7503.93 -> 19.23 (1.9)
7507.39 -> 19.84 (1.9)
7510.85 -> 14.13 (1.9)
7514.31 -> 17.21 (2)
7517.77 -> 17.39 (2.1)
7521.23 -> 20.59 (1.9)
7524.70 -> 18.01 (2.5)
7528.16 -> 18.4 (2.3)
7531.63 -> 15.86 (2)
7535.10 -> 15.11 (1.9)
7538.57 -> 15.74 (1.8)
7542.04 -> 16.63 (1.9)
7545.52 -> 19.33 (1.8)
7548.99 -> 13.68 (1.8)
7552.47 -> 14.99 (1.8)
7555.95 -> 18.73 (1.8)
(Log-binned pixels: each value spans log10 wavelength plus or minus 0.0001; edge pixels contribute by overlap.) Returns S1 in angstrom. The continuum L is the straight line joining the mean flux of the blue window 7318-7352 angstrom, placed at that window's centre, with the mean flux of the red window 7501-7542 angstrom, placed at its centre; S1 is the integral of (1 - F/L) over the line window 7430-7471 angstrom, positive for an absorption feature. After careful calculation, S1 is 3.7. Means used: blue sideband 17.6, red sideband 17.4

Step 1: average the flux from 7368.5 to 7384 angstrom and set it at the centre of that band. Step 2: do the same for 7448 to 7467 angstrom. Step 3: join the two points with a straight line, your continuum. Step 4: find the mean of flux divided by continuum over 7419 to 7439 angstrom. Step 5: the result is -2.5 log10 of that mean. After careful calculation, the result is 0.03 mag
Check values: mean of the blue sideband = 18.5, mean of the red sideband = 16.4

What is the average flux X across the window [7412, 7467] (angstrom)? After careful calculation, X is 16.1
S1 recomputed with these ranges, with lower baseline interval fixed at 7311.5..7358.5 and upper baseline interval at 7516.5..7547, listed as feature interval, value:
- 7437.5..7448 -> 1.8 angstrom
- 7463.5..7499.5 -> 1.7 angstrom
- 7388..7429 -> 0.5 angstrom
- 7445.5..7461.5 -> 1.1 angstrom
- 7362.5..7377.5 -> -0.3 angstrom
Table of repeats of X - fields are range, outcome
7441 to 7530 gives 16.9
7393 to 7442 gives 16.9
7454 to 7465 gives 17.2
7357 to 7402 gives 17.4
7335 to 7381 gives 17.5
